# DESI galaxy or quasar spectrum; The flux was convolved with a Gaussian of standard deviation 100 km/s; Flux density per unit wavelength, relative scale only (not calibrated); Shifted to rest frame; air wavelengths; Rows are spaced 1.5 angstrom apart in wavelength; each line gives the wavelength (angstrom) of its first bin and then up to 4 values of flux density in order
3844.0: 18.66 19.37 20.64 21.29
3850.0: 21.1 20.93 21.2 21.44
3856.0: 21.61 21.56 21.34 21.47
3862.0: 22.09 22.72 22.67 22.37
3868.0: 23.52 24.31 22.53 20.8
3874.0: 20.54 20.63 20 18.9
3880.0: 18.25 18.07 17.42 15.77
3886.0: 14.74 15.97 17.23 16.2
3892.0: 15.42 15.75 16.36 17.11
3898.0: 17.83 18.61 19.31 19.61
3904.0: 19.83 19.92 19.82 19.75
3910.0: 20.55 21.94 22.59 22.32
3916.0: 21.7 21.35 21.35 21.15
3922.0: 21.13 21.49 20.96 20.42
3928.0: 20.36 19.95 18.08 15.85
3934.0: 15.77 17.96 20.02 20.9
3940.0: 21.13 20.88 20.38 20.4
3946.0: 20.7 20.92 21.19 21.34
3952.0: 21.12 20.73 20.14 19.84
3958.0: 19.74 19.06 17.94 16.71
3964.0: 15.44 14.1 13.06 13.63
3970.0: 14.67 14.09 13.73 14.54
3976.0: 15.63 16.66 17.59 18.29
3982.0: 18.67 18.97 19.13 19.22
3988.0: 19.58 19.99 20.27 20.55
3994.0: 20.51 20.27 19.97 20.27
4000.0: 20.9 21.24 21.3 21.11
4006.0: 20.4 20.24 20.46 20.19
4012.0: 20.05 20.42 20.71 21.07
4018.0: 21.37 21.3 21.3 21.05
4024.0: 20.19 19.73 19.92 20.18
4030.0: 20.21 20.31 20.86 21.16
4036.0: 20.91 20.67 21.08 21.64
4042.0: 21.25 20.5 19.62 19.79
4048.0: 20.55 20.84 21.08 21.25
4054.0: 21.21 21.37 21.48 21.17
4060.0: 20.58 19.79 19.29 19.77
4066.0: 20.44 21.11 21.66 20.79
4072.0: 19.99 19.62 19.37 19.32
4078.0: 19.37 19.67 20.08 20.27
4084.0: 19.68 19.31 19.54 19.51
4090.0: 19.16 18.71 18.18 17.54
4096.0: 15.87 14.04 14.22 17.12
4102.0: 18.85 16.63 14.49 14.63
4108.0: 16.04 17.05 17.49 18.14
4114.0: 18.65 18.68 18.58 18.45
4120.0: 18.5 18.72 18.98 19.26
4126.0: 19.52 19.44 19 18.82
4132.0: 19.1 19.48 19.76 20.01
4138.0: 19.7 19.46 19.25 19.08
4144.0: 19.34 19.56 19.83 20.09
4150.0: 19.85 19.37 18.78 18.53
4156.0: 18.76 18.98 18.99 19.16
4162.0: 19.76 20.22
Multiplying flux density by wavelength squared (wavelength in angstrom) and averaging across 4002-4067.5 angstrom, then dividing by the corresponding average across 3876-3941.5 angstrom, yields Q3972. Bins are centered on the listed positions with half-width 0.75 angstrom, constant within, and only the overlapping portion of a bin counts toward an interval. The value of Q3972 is 1.2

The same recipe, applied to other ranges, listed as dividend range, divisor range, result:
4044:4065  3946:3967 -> 1.14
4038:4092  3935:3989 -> 1.17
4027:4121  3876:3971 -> 1.10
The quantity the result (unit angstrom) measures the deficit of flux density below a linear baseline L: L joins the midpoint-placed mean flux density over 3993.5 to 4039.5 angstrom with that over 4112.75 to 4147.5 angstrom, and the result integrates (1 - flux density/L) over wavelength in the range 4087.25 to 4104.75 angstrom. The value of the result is 2.1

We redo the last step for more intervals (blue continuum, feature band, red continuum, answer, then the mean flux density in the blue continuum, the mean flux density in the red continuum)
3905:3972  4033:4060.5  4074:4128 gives -3.46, 19.4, 18.1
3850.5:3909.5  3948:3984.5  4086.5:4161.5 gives 3.37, 19.6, 18.4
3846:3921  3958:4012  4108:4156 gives 3.56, 20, 19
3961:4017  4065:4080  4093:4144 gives -1.61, 18.5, 18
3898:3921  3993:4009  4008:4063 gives 0.03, 20.6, 20.7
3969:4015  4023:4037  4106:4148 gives -1.11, 19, 18.8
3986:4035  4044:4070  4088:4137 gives -1.77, 20.5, 17.9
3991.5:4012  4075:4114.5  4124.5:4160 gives 3.79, 20.5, 19.3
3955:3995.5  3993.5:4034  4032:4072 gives -3.13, 17.5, 20.7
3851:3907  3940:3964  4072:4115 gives -1.17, 19.6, 18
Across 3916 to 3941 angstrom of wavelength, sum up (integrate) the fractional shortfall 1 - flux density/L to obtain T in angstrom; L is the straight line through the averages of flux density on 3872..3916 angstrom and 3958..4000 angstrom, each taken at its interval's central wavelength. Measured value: -2.3 angstrom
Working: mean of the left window 18.7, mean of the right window 17.6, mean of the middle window 19.9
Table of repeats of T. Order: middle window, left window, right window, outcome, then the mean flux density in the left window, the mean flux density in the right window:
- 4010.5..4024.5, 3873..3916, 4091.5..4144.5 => -1.89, 18.7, 18.1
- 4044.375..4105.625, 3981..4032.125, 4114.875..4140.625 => 1.04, 20.3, 19.1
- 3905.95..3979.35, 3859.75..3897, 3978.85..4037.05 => 2.74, 19.2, 20.3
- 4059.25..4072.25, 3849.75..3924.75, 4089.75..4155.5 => -1.16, 20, 18.3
